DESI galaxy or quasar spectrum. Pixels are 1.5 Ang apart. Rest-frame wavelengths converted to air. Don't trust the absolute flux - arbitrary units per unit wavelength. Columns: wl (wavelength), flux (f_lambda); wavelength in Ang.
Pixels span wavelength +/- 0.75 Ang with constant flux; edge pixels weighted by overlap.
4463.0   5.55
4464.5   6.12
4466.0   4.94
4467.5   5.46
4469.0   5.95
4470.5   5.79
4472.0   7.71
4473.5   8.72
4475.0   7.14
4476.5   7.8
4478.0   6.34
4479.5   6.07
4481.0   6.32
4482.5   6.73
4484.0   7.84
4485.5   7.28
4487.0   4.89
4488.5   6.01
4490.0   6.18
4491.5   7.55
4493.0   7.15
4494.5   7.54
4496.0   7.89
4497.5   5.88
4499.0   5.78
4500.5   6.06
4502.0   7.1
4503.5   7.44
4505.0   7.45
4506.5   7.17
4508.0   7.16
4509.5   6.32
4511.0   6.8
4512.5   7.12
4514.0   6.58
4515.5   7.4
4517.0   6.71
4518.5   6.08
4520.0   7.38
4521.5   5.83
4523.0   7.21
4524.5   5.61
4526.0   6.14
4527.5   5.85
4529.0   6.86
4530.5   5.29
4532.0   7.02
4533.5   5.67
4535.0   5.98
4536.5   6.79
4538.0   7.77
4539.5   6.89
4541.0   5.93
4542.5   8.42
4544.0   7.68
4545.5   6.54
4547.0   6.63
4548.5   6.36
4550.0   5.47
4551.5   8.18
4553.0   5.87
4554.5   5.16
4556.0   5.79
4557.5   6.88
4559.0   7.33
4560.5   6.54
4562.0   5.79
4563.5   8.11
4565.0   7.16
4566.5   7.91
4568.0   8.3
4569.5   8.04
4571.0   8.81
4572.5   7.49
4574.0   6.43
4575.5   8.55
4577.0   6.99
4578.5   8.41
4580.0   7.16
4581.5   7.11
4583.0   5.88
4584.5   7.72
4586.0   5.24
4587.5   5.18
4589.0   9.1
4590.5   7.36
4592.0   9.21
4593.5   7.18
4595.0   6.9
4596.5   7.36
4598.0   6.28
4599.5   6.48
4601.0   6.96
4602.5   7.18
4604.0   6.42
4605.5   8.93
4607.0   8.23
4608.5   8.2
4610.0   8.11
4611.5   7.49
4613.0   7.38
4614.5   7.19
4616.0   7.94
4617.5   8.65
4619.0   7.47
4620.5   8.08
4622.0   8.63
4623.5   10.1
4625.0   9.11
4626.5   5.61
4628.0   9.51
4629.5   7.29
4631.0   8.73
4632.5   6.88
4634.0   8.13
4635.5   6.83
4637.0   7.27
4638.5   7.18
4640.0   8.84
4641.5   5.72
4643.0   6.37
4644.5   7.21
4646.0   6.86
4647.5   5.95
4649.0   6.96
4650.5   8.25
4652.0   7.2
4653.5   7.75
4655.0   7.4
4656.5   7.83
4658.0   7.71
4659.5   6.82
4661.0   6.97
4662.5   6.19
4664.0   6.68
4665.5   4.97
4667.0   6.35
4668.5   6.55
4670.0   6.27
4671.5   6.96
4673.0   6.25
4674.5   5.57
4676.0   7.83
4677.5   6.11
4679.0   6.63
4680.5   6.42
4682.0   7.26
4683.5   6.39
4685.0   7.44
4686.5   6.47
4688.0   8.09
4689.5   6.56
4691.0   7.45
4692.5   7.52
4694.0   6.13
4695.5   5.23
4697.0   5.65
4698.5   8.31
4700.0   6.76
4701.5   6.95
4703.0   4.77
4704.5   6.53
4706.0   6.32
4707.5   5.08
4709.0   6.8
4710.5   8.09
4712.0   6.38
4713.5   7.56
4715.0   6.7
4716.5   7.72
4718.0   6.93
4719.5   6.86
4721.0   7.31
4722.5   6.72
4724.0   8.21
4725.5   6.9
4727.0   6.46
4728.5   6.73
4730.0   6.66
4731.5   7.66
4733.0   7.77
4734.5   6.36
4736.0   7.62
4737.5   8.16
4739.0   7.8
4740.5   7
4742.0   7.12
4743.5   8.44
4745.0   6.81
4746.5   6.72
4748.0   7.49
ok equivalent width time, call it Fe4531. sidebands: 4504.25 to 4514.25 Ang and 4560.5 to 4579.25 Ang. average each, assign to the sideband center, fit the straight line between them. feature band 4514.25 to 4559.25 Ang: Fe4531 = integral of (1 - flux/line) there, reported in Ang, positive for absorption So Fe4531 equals 4.39 Ang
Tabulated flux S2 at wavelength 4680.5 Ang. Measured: 6.42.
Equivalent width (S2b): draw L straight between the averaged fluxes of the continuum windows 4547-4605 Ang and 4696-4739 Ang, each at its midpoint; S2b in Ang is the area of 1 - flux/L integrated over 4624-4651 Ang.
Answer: -1.5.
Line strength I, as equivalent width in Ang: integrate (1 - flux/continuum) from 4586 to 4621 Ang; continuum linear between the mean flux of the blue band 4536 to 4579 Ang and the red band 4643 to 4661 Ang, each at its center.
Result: -1.57 Ang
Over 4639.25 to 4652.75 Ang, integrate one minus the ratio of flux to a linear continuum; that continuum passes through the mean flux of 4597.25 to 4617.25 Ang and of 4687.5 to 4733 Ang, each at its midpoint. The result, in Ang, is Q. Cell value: 0.4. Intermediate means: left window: 7.48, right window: 6.84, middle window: 7.04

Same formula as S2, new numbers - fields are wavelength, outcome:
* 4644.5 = 7.21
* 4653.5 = 7.75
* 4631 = 8.73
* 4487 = 4.89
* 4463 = 5.55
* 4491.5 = 7.55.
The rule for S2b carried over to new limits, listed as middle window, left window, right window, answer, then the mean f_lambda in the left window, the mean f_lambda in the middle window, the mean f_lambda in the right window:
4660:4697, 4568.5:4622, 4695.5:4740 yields 2.74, 7.48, 6.58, 6.93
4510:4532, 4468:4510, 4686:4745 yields 1.09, 6.83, 6.51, 6.97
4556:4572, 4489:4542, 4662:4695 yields -1.78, 6.68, 7.41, 6.63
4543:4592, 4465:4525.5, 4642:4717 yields -2.56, 6.7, 7.08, 6.76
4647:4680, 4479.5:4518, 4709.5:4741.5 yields 1.46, 6.79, 6.79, 7.22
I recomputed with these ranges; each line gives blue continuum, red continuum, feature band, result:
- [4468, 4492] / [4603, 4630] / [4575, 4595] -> 1.14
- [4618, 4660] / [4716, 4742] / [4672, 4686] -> 1.43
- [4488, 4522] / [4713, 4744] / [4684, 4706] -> 1.55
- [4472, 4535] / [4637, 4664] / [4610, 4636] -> -3.36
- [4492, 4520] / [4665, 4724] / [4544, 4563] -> 1.07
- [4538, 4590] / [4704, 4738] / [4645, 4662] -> -0.48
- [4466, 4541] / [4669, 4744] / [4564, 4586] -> -2.45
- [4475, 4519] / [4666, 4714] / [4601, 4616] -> -2.15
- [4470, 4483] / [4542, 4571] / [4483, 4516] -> 0.69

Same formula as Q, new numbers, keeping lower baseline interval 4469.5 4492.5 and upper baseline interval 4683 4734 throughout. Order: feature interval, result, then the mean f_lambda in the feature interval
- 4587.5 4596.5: -1.1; 7.67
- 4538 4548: -0.3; 7.06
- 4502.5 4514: -0.4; 7.03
